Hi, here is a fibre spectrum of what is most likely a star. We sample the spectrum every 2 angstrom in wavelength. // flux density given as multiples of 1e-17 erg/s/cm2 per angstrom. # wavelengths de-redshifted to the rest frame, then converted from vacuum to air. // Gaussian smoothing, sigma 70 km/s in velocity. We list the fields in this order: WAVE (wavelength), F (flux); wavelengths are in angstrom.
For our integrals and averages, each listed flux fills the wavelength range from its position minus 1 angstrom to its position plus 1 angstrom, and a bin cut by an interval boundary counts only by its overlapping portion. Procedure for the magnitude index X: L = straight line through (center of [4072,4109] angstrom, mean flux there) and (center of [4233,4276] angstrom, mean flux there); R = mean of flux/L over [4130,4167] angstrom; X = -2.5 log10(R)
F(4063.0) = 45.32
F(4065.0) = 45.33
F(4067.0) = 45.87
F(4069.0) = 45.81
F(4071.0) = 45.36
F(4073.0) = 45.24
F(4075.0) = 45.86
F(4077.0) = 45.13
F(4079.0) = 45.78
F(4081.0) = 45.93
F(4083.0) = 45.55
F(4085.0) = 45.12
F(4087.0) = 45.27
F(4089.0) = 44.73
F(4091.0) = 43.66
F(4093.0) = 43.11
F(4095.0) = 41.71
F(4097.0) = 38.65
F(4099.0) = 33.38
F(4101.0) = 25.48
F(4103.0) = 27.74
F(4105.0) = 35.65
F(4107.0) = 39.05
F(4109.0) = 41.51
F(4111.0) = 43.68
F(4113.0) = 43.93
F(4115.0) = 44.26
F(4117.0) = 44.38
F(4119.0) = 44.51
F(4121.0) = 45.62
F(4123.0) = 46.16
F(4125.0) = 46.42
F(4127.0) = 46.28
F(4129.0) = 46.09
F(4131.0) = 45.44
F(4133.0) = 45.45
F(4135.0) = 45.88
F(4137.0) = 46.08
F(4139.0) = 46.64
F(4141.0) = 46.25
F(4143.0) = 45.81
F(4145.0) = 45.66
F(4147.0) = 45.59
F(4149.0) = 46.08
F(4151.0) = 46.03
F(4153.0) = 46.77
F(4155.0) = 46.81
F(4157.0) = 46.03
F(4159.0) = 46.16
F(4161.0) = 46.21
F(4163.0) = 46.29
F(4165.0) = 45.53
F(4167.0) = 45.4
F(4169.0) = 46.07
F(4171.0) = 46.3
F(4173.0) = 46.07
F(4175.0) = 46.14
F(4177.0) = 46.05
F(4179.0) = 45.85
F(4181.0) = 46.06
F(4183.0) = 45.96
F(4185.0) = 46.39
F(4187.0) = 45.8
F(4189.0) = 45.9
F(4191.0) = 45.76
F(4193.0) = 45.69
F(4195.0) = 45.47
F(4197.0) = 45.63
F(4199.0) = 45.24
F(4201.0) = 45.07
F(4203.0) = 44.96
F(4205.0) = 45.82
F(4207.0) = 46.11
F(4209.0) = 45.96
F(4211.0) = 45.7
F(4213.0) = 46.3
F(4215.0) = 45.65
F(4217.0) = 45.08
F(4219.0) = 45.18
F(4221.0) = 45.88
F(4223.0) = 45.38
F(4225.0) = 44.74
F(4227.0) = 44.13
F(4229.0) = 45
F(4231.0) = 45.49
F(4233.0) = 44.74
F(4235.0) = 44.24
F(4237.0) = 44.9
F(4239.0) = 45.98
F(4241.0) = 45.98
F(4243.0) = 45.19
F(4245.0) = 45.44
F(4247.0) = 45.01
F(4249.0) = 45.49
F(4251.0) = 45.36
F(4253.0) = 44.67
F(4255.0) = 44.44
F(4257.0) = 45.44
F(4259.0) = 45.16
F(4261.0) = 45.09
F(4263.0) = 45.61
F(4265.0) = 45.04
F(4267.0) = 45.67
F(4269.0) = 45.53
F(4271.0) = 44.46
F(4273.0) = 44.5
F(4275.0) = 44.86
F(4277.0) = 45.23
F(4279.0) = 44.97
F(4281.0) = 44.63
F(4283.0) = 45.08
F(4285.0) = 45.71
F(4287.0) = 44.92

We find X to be -0.09 mag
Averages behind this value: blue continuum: 41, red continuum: 45.1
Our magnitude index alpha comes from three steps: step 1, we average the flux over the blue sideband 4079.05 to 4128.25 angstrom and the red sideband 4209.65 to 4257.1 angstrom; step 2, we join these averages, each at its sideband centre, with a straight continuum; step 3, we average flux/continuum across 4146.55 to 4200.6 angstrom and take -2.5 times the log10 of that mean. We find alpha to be -0.06 mag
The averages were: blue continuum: 41.8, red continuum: 45.2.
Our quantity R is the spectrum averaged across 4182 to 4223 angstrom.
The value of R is 45.7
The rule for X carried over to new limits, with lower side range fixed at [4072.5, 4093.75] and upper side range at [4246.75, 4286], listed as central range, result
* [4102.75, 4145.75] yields 0.03 mag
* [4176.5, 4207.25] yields -0.02 mag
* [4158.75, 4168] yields -0.02 mag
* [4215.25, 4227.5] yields 0.00 mag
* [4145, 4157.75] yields -0.03 mag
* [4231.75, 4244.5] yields 0.00 mag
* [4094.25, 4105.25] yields 0.32 mag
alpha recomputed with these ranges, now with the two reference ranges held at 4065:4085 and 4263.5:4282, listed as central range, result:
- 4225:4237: 0.01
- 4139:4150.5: -0.01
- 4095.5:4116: 0.21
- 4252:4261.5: 0.00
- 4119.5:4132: -0.01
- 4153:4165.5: -0.02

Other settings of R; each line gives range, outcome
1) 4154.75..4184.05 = 46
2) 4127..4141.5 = 46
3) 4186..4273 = 45.3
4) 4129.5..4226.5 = 45.8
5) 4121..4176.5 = 46.1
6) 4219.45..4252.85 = 45.2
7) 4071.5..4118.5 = 41.6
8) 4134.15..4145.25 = 46.1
